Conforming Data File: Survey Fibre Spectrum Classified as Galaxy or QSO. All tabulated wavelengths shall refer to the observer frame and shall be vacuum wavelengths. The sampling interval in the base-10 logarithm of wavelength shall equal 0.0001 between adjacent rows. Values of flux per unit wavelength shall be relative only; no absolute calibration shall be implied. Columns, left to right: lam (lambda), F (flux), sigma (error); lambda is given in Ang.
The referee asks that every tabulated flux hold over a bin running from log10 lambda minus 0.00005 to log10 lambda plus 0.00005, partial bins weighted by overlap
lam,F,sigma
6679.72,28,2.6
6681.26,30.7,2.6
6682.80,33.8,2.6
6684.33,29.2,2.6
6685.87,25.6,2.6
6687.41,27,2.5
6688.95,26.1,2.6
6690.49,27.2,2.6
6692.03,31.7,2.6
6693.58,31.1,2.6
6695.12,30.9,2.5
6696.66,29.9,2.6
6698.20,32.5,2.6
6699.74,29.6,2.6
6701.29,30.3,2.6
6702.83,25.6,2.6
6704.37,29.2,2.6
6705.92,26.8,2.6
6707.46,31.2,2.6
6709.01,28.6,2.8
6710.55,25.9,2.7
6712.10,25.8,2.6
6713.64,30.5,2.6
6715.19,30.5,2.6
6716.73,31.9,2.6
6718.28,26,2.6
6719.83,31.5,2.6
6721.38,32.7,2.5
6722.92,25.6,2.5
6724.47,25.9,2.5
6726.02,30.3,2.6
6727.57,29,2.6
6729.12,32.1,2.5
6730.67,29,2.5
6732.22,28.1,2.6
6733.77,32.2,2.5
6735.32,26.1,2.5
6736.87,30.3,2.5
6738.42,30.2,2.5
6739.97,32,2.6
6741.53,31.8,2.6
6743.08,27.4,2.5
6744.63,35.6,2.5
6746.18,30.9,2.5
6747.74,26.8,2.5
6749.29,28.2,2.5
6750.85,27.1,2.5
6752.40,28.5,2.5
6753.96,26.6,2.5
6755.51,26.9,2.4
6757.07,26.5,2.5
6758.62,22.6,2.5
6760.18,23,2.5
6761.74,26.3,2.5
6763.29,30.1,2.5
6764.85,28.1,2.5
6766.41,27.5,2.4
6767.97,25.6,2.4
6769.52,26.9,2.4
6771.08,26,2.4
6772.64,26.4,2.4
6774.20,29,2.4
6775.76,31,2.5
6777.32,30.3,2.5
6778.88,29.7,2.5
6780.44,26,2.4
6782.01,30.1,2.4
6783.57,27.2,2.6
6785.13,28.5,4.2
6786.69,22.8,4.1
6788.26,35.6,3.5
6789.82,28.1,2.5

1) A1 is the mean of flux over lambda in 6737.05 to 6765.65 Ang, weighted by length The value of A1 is 28.3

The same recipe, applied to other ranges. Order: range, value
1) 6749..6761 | 26.1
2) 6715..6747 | 29.9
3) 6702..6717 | 28.5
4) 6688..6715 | 29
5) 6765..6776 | 27.4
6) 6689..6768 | 28.8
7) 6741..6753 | 29.5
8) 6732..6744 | 29.9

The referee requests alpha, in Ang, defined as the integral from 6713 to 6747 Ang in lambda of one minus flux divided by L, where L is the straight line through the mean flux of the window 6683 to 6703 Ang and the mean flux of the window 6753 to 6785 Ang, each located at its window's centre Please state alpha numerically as -2.0 Ang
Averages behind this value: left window 29.2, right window 27.3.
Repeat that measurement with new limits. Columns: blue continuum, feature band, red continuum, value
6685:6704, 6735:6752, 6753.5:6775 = -1.5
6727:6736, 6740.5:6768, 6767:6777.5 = 0.7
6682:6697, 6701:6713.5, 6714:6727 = 0.6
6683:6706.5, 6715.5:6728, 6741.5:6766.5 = -0.3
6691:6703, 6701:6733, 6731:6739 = 1.0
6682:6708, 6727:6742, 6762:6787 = -0.8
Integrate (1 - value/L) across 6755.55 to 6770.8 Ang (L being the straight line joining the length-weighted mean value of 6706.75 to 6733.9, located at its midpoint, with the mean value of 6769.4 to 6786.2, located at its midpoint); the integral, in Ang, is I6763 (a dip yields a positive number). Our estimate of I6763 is 1.2 Ang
